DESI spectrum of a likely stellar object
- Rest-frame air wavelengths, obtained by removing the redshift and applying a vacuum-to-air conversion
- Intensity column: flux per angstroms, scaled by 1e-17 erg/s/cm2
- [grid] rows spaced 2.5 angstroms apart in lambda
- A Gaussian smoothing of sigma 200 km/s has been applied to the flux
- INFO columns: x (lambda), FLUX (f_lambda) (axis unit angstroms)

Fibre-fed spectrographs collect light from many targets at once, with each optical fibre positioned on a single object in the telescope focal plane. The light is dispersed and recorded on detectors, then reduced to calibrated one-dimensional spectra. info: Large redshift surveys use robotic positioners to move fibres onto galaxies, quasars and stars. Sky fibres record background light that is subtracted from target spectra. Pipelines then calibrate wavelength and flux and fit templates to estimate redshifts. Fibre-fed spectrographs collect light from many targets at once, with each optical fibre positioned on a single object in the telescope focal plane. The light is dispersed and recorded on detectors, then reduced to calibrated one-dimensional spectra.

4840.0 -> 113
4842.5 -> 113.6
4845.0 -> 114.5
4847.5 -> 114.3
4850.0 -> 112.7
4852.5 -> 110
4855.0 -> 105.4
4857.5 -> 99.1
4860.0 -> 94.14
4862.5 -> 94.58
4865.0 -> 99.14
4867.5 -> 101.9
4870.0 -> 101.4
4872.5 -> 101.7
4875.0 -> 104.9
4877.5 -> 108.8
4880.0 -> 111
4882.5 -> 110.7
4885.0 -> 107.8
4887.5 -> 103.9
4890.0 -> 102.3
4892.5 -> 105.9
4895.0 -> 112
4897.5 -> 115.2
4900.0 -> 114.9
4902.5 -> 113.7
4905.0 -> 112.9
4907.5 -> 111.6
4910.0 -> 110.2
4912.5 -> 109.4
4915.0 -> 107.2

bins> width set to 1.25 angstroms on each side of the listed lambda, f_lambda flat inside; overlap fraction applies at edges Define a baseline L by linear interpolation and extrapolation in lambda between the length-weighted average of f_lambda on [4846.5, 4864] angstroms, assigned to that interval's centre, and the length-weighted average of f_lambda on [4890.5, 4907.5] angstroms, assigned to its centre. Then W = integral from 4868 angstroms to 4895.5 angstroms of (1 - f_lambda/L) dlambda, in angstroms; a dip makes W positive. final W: 0.69 angstroms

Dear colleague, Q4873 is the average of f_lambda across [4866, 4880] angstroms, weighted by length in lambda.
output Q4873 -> 104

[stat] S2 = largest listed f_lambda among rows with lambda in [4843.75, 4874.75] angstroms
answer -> 114.5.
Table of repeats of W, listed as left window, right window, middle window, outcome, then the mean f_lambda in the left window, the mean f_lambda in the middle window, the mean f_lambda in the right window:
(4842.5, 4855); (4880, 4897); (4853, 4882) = 2.01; 112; 102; 108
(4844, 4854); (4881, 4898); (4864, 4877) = 0.93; 113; 102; 108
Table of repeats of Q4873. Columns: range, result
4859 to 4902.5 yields 106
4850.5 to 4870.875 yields 101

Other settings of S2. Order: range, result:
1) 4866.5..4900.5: 115.2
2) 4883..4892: 107.8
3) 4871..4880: 111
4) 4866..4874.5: 101.9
